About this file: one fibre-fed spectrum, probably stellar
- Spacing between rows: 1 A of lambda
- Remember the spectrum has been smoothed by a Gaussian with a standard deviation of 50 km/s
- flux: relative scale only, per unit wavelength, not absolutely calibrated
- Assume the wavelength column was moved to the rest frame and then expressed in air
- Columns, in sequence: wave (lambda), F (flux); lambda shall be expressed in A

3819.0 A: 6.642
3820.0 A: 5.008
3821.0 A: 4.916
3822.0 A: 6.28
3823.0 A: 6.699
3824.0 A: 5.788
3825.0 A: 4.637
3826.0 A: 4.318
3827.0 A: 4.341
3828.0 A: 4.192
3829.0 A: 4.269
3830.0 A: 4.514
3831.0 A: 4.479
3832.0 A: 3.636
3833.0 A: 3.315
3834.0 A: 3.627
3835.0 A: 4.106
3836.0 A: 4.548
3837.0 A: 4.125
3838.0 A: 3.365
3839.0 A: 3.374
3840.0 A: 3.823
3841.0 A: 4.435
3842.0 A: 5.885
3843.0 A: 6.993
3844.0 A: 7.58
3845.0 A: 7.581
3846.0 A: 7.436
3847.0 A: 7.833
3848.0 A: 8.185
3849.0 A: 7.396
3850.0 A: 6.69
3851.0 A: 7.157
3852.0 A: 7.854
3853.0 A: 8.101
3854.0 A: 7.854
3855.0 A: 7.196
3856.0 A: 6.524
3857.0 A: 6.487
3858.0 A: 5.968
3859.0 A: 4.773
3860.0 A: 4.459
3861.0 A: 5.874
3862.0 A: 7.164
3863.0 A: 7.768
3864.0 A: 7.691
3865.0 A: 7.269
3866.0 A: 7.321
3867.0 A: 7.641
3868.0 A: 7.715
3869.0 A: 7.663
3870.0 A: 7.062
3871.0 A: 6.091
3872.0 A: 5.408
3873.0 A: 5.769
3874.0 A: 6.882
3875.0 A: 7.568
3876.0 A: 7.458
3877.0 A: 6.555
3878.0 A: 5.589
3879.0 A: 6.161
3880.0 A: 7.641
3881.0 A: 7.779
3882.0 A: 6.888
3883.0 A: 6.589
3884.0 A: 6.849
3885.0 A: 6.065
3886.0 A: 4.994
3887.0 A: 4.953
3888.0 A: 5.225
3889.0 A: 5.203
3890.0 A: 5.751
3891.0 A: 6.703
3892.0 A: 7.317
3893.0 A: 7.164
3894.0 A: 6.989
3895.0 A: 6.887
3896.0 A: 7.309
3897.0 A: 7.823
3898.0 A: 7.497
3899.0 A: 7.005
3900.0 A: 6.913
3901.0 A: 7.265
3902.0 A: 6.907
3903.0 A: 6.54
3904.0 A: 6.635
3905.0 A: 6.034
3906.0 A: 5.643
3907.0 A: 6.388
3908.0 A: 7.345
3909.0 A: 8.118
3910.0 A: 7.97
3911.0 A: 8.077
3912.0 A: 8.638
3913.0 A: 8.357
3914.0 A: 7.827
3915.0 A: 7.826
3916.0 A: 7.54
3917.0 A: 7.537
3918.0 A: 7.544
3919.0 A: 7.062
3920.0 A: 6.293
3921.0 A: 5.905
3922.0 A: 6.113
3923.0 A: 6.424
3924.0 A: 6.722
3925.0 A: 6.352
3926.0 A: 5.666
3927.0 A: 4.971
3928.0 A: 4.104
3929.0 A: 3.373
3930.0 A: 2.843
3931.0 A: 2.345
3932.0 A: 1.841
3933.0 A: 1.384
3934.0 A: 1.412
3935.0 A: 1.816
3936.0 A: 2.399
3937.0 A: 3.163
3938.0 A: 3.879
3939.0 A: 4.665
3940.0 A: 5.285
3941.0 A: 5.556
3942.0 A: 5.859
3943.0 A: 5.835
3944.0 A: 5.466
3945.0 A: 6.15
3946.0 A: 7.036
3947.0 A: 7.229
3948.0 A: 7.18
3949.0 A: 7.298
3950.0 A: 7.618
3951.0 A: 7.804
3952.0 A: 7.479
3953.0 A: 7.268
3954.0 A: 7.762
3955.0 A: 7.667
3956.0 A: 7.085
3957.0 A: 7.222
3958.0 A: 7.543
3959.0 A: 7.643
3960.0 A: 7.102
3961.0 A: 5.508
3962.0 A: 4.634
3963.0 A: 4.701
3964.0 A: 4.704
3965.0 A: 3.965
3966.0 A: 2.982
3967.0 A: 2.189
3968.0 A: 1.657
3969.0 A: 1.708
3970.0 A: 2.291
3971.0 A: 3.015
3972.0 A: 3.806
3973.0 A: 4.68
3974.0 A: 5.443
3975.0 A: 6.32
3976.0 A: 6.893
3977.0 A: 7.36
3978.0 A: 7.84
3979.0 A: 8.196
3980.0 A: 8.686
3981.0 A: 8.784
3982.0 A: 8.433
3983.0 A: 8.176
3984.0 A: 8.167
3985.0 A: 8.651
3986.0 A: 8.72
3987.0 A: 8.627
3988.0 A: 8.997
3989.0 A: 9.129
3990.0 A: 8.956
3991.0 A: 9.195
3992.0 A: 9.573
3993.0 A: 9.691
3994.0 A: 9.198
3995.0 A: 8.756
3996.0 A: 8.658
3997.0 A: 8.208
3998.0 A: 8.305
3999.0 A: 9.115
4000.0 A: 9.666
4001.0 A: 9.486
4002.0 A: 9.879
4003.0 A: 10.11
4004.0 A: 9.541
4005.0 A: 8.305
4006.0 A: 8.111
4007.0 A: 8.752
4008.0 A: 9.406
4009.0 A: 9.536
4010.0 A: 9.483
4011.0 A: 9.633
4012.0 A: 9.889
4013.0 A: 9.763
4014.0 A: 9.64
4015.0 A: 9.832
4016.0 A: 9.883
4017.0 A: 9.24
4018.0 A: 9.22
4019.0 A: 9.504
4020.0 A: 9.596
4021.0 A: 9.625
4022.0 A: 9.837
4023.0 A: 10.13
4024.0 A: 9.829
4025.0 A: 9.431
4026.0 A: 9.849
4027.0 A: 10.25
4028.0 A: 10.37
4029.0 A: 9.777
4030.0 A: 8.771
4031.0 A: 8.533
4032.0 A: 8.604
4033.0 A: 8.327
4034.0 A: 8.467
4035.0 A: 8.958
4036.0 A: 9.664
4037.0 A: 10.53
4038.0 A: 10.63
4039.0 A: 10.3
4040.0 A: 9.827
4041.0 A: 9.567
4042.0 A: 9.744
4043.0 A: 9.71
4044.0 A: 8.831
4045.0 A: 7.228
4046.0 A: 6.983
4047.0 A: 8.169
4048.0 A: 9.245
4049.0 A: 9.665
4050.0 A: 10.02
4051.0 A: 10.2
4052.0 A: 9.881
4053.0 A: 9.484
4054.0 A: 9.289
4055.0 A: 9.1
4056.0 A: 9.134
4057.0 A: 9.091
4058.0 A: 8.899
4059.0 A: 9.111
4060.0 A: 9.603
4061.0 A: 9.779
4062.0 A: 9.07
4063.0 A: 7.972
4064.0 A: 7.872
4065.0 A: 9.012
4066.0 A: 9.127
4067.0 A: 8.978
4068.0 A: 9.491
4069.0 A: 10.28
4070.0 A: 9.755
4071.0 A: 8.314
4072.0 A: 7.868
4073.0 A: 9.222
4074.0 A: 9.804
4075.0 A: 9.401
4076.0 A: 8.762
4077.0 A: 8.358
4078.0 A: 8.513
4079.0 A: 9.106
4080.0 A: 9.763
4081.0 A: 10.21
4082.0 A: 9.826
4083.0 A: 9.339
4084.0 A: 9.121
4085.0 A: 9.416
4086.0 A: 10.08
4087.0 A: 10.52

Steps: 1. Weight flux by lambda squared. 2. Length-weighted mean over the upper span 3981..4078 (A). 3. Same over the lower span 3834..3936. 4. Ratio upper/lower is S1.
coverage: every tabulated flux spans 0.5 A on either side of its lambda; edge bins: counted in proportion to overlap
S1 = 1.58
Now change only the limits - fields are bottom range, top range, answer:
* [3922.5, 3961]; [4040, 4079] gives 1.75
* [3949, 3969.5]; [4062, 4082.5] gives 1.67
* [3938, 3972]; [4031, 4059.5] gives 1.72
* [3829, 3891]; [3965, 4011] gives 1.31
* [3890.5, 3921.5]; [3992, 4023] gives 1.37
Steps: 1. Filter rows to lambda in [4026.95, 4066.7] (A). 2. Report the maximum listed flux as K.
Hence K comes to 10.63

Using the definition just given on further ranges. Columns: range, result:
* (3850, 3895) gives 8.101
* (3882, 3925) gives 8.638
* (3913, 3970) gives 8.357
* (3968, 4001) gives 9.691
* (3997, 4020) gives 10.11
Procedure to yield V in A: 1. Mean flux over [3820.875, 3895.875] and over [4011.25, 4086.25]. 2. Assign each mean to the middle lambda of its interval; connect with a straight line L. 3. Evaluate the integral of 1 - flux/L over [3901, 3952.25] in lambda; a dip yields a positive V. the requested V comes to 9.6 A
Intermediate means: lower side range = 6.12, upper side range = 9.33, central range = 5.88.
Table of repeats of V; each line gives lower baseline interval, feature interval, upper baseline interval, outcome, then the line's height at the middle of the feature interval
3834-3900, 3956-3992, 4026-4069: 7.8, 8.12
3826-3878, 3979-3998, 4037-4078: -1.5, 8.14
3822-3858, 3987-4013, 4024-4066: -2.2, 8.46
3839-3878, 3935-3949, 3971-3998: 4.2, 7.55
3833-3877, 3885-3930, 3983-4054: 4.3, 7.31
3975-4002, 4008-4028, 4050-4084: -1.9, 8.86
